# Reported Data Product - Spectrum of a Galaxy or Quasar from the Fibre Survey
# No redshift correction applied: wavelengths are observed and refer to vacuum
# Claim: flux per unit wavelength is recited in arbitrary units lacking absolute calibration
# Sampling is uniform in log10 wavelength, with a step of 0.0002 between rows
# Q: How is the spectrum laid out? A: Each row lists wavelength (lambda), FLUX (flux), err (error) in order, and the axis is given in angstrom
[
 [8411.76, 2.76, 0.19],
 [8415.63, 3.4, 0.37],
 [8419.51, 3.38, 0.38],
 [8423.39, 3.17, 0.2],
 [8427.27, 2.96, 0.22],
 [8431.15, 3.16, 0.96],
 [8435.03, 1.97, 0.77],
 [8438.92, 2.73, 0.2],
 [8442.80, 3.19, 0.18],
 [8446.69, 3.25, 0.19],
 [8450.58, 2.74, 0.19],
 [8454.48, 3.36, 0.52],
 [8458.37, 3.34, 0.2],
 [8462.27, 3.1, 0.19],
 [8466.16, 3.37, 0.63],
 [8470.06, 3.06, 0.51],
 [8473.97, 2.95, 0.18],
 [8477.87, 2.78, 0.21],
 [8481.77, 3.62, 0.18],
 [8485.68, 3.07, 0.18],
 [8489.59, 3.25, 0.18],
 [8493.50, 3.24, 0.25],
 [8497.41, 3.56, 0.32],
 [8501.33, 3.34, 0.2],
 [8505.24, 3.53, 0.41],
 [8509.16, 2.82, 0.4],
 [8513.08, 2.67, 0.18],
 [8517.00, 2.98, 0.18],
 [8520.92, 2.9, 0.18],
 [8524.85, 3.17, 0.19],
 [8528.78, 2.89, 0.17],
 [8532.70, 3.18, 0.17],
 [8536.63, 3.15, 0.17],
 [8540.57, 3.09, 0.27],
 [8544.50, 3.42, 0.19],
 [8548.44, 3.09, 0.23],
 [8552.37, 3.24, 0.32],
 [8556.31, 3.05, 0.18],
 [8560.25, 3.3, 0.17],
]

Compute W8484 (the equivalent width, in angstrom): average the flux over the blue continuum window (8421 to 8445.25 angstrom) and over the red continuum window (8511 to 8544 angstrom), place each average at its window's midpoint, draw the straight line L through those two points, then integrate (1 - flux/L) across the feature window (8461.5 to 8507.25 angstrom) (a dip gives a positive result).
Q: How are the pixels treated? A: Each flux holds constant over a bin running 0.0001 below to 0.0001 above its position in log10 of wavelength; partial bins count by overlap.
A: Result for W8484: -4.4 angstrom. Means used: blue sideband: 2.88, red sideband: 3.02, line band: 3.24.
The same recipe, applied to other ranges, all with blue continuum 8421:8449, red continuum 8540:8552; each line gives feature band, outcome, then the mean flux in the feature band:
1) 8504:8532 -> 1.4 angstrom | 2.99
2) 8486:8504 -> -1.4 angstrom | 3.33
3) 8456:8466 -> -0.9 angstrom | 3.26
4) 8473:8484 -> -0.3 angstrom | 3.13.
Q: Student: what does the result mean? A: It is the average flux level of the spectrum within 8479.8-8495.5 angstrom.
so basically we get 3.3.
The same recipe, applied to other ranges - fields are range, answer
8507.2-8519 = 2.82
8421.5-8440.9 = 2.8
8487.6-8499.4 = 3.35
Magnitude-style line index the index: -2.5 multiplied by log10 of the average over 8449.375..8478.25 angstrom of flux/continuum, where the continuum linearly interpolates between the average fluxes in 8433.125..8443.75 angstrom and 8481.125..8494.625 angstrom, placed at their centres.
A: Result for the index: -0.067 mag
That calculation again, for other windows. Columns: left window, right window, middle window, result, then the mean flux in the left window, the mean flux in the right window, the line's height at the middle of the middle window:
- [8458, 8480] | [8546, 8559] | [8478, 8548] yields -0.013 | 3.09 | 3.15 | 3.12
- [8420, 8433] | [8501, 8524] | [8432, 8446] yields 0.143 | 3.13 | 3.03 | 3.11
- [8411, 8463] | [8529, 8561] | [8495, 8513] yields -0.042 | 3.04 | 3.17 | 3.12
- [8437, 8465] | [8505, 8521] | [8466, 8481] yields 0.000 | 3.11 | 2.93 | 3.05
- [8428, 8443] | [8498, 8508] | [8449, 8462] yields -0.078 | 2.73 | 3.4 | 2.93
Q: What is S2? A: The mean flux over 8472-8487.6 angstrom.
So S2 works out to 3.1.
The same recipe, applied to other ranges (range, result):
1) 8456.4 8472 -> 3.22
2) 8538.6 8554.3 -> 3.21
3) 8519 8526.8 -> 3.03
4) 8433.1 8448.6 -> 2.79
